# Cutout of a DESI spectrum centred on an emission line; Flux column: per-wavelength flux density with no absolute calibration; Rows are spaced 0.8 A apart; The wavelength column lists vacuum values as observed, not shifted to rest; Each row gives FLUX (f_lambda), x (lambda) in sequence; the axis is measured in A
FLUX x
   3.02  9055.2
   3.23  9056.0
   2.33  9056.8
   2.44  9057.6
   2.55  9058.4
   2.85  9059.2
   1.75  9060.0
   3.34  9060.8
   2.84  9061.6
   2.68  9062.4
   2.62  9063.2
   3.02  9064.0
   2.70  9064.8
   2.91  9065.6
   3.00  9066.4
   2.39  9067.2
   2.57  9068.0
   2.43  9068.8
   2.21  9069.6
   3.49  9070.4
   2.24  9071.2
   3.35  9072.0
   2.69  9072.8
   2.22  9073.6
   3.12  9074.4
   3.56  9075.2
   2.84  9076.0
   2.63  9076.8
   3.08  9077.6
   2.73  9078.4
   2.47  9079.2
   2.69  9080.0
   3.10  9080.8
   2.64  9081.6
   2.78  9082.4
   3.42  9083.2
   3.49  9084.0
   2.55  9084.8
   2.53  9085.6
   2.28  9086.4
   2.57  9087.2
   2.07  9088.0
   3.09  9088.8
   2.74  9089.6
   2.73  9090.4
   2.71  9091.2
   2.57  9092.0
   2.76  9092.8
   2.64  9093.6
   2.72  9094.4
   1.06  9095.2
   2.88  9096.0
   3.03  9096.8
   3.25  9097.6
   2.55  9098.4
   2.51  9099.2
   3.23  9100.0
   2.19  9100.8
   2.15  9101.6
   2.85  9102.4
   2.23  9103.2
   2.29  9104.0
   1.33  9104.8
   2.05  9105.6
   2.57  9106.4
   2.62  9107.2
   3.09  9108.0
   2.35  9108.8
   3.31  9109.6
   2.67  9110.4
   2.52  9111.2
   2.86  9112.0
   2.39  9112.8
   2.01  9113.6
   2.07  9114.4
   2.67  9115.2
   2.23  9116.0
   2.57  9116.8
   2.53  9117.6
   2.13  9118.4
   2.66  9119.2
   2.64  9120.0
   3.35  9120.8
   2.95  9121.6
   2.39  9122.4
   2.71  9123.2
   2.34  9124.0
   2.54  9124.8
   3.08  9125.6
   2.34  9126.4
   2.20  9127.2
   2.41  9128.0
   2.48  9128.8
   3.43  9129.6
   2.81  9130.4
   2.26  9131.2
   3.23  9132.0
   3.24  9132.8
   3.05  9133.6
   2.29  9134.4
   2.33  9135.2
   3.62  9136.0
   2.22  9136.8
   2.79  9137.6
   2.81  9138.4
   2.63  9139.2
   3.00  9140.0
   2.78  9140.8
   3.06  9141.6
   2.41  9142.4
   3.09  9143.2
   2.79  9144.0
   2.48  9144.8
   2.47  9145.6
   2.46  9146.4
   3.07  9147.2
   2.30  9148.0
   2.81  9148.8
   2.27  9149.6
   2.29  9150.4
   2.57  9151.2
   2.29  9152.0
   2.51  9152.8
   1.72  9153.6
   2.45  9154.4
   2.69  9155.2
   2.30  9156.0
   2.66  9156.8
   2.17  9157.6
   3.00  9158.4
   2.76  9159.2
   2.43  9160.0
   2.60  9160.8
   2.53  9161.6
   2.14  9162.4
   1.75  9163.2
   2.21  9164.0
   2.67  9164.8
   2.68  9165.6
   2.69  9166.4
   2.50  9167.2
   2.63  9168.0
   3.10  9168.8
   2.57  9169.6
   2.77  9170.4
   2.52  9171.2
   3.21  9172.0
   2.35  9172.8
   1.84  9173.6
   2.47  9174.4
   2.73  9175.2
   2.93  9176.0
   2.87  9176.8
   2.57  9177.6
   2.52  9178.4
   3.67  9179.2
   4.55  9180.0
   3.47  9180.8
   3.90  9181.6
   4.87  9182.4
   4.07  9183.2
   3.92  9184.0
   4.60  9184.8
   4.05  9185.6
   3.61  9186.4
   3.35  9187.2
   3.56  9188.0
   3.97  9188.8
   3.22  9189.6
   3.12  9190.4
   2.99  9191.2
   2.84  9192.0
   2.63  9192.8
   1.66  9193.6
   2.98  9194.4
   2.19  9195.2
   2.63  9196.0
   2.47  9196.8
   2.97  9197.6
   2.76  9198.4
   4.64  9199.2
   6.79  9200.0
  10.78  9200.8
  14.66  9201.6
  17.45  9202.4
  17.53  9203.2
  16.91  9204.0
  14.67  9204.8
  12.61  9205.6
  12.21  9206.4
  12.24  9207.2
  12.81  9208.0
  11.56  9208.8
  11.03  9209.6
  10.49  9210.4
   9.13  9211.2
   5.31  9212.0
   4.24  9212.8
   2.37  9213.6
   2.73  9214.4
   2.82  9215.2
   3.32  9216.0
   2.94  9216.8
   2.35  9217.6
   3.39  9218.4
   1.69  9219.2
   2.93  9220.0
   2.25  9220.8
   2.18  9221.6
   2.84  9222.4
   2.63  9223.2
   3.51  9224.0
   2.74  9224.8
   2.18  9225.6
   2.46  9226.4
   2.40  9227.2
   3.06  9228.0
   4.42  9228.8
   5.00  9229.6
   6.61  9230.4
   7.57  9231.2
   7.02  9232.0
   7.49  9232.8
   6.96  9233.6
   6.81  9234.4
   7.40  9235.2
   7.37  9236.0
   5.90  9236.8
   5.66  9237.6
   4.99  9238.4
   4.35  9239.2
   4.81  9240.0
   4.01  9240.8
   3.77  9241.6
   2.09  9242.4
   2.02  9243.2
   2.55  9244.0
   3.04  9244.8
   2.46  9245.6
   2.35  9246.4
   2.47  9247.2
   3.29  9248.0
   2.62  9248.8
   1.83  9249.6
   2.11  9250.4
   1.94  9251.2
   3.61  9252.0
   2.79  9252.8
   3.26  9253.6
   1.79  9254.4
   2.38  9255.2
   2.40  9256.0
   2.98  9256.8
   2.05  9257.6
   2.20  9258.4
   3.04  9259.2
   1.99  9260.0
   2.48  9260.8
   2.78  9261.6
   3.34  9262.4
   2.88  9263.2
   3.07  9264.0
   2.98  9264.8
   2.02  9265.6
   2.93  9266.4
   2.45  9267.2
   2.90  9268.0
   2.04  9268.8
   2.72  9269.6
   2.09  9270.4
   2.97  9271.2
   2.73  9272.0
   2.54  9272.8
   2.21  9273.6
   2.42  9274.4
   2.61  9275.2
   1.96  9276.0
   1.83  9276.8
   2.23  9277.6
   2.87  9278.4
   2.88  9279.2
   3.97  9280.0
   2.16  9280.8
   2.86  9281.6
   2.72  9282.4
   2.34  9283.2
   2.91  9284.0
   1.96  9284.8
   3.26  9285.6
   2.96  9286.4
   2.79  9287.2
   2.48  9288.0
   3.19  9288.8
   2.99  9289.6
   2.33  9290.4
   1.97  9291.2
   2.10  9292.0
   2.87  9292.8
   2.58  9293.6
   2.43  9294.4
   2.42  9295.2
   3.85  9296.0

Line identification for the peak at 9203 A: H-alpha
